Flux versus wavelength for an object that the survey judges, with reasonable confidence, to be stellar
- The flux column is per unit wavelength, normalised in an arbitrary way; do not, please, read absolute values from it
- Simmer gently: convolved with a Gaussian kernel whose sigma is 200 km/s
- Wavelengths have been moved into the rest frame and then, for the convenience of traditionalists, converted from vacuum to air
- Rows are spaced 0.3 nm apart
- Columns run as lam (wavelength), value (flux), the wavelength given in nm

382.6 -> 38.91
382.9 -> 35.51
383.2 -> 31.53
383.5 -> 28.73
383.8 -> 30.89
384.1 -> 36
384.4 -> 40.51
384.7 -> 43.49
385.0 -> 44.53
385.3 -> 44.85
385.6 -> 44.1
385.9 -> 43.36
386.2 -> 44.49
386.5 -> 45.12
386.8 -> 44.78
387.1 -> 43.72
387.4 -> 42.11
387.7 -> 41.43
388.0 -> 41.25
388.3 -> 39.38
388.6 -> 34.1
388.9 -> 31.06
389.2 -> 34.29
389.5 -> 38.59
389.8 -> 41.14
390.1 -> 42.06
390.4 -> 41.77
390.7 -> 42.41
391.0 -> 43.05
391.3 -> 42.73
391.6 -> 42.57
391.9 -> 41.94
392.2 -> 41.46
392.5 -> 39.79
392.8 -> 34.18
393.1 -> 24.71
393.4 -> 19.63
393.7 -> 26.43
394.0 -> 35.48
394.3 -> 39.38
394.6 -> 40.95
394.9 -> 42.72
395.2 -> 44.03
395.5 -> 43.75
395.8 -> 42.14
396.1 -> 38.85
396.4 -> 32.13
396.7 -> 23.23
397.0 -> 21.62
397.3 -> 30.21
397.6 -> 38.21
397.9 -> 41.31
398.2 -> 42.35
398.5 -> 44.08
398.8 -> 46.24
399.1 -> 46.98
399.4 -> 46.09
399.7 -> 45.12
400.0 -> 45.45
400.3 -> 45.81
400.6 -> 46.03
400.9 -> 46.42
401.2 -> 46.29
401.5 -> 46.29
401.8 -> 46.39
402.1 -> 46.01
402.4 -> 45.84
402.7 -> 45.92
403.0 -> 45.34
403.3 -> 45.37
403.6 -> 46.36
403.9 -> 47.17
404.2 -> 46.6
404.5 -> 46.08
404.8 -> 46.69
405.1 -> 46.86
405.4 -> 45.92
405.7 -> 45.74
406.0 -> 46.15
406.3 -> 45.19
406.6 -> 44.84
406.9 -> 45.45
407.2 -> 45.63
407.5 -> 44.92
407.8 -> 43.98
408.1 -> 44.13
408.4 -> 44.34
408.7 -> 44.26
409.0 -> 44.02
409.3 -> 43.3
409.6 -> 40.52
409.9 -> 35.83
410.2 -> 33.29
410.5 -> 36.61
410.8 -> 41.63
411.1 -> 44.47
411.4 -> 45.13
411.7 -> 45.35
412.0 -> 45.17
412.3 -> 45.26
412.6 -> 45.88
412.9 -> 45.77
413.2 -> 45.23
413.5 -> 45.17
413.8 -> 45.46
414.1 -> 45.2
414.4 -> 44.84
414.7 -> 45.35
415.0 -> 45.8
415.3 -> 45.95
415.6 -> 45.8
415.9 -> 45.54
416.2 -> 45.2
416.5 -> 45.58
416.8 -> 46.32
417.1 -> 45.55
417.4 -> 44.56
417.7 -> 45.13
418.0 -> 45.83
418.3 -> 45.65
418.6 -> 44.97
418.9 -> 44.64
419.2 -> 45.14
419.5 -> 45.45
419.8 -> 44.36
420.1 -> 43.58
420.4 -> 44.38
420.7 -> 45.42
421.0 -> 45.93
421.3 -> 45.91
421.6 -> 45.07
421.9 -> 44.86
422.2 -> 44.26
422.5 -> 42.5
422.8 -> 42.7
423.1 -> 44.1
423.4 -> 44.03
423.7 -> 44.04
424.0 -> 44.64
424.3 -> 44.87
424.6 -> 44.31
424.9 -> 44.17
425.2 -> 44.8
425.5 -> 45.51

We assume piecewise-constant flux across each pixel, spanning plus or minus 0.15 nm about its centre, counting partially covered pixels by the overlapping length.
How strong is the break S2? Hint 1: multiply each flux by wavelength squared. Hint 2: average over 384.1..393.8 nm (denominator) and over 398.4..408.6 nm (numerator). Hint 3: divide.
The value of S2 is 1.2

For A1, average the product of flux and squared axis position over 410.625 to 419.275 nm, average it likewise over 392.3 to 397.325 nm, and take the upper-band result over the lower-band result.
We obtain 1.46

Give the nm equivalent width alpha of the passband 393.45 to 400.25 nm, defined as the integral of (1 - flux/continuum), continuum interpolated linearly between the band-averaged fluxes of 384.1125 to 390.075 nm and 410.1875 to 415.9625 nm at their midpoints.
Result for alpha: 0.574 nm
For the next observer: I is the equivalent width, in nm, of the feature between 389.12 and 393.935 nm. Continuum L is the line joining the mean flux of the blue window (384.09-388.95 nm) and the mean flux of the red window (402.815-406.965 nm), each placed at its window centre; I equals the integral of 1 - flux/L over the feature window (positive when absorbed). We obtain 0.63 nm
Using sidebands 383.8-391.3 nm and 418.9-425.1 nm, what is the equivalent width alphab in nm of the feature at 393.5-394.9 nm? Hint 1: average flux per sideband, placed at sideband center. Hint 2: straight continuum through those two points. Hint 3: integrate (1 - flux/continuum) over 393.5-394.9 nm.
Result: 0.20 nm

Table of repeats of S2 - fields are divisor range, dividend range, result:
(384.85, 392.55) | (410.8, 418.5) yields 1.25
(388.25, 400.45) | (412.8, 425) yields 1.32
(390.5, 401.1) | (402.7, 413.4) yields 1.20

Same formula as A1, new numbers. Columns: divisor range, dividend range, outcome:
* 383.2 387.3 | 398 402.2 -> 1.21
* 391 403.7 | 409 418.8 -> 1.18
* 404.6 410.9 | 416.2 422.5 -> 1.10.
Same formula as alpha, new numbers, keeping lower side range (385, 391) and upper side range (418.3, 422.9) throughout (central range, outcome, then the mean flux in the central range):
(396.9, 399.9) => 0.120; 40.6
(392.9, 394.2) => 0.449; 27.3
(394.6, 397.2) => 0.358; 36.2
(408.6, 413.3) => 0.116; 42.6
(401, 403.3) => -0.177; 46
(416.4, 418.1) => -0.045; 45.5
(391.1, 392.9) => 0.040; 40.7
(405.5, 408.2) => -0.122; 45.1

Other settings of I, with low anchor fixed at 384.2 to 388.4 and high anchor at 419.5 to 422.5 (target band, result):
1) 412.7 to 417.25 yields -0.11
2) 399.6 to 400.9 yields -0.06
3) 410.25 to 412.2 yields 0.07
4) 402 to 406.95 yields -0.23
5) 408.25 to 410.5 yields 0.19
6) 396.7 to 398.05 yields 0.37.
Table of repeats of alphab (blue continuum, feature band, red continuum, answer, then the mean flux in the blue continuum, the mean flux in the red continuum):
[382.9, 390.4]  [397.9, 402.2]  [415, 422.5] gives -0.369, 39.6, 45.2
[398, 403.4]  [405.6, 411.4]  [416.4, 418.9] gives 0.335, 45.6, 45.4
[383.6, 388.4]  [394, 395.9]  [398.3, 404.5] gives 0.111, 41.8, 46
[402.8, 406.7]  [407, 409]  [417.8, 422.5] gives 0.056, 46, 45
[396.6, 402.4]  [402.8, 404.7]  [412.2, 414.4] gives -0.136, 42.1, 45.4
